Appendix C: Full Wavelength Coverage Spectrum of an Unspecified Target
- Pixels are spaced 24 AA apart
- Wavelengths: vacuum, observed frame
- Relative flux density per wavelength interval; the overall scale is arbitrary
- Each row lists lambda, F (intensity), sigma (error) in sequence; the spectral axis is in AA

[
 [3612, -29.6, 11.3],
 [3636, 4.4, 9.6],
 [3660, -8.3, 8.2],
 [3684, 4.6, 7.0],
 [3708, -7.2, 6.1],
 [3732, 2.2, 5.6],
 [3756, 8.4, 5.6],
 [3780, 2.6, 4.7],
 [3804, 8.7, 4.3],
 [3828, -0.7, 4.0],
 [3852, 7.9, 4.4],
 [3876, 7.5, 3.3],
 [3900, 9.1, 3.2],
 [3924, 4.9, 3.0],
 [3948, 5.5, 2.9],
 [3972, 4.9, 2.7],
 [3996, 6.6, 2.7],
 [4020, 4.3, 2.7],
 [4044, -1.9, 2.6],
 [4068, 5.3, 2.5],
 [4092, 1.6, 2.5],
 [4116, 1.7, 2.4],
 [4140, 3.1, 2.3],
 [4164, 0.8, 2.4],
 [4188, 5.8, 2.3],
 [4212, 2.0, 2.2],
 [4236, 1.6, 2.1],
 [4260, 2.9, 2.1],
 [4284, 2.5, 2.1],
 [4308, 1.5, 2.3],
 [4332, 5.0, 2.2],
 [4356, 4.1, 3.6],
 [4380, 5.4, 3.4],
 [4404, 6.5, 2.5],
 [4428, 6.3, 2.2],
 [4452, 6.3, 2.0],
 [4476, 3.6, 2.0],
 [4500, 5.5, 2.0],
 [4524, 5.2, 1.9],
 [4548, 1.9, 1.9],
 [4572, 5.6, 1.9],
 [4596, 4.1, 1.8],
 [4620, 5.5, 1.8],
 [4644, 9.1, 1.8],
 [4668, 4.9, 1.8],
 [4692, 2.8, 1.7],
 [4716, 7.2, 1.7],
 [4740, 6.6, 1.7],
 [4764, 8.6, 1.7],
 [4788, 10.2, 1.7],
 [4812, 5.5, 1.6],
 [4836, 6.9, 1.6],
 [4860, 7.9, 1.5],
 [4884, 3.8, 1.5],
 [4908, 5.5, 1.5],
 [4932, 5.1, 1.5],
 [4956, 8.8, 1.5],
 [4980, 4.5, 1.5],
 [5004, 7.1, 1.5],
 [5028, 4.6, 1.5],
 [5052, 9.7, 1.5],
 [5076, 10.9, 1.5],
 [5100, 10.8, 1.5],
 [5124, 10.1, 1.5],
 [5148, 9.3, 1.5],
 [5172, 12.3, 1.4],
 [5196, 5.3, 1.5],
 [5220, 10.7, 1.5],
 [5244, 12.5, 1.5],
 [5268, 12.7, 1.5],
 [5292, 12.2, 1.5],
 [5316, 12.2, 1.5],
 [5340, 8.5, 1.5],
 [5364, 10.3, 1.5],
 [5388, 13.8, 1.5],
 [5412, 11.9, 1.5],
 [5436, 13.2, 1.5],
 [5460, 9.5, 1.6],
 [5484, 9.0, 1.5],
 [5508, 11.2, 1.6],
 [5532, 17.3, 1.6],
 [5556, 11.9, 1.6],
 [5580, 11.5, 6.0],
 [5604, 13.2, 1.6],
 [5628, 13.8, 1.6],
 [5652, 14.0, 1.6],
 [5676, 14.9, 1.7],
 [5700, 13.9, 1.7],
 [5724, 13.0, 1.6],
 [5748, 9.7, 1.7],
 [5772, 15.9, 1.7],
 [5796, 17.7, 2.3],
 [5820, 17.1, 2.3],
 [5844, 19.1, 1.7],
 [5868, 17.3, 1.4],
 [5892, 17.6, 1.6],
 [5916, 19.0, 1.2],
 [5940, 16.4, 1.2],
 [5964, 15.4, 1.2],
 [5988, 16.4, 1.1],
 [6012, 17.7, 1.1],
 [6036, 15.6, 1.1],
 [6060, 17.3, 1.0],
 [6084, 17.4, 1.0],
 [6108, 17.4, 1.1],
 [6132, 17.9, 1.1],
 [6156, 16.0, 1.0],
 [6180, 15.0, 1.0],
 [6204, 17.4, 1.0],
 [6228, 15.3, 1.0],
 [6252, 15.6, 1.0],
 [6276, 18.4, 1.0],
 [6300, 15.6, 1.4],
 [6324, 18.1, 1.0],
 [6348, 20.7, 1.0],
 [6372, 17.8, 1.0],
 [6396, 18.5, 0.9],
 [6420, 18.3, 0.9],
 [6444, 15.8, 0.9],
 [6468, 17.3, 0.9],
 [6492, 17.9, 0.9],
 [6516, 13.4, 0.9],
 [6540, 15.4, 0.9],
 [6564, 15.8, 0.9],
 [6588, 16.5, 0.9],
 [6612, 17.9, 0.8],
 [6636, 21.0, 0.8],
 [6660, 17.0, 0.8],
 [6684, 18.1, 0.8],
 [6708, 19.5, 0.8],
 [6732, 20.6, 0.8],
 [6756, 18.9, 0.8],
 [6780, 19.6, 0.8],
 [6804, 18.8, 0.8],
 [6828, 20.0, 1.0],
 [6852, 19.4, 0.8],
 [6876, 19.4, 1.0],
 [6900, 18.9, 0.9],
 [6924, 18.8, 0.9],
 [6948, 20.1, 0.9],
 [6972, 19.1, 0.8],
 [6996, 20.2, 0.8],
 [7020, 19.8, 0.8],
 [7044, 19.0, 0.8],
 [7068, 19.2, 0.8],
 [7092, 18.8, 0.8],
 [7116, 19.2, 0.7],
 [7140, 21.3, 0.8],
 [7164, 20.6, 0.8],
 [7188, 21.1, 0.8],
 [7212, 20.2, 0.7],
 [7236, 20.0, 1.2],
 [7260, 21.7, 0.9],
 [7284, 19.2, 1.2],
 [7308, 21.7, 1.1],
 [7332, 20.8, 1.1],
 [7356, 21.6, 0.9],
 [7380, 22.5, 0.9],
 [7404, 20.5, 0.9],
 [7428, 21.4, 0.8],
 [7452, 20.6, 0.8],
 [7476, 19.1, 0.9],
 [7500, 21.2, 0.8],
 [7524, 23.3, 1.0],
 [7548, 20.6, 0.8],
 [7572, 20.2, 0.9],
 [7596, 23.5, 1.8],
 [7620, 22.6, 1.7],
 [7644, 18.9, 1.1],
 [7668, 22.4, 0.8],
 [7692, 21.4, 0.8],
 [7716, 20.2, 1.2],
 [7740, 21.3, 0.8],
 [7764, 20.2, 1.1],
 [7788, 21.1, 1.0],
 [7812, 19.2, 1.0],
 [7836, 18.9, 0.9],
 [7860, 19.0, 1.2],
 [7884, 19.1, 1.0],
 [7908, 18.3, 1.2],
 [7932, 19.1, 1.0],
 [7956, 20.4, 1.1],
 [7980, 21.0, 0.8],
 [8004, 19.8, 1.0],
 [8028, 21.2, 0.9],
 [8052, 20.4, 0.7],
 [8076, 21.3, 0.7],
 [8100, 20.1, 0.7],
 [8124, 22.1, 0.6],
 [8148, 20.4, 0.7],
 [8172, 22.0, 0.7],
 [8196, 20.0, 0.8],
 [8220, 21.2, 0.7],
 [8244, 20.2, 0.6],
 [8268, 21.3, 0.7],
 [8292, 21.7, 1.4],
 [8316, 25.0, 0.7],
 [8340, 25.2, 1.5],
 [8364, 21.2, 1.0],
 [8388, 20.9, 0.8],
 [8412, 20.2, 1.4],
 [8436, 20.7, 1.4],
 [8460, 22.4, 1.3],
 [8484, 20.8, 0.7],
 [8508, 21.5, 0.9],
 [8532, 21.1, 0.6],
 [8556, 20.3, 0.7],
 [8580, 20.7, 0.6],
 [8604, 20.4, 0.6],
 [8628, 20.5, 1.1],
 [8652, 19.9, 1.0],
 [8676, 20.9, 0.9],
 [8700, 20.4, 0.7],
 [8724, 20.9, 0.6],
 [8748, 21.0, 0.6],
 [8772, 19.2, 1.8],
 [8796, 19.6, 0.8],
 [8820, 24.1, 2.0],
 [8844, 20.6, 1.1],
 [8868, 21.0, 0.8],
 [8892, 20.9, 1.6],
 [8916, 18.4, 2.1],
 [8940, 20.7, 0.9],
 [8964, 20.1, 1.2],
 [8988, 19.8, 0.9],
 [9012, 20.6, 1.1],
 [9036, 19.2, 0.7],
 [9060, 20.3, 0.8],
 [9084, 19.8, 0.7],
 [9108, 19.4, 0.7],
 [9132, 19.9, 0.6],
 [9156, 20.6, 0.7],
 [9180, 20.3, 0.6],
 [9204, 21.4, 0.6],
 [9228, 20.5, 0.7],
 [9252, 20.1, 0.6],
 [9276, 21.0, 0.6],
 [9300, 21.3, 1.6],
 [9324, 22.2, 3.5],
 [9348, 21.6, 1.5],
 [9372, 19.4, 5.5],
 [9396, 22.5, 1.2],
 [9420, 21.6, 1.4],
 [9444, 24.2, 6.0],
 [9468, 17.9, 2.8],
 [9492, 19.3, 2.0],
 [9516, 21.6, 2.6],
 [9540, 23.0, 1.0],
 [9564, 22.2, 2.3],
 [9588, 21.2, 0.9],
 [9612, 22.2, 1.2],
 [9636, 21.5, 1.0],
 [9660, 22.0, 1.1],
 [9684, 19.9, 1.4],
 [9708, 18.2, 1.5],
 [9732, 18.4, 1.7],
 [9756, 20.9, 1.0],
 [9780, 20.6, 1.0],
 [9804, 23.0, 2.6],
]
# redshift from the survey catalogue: 0.27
